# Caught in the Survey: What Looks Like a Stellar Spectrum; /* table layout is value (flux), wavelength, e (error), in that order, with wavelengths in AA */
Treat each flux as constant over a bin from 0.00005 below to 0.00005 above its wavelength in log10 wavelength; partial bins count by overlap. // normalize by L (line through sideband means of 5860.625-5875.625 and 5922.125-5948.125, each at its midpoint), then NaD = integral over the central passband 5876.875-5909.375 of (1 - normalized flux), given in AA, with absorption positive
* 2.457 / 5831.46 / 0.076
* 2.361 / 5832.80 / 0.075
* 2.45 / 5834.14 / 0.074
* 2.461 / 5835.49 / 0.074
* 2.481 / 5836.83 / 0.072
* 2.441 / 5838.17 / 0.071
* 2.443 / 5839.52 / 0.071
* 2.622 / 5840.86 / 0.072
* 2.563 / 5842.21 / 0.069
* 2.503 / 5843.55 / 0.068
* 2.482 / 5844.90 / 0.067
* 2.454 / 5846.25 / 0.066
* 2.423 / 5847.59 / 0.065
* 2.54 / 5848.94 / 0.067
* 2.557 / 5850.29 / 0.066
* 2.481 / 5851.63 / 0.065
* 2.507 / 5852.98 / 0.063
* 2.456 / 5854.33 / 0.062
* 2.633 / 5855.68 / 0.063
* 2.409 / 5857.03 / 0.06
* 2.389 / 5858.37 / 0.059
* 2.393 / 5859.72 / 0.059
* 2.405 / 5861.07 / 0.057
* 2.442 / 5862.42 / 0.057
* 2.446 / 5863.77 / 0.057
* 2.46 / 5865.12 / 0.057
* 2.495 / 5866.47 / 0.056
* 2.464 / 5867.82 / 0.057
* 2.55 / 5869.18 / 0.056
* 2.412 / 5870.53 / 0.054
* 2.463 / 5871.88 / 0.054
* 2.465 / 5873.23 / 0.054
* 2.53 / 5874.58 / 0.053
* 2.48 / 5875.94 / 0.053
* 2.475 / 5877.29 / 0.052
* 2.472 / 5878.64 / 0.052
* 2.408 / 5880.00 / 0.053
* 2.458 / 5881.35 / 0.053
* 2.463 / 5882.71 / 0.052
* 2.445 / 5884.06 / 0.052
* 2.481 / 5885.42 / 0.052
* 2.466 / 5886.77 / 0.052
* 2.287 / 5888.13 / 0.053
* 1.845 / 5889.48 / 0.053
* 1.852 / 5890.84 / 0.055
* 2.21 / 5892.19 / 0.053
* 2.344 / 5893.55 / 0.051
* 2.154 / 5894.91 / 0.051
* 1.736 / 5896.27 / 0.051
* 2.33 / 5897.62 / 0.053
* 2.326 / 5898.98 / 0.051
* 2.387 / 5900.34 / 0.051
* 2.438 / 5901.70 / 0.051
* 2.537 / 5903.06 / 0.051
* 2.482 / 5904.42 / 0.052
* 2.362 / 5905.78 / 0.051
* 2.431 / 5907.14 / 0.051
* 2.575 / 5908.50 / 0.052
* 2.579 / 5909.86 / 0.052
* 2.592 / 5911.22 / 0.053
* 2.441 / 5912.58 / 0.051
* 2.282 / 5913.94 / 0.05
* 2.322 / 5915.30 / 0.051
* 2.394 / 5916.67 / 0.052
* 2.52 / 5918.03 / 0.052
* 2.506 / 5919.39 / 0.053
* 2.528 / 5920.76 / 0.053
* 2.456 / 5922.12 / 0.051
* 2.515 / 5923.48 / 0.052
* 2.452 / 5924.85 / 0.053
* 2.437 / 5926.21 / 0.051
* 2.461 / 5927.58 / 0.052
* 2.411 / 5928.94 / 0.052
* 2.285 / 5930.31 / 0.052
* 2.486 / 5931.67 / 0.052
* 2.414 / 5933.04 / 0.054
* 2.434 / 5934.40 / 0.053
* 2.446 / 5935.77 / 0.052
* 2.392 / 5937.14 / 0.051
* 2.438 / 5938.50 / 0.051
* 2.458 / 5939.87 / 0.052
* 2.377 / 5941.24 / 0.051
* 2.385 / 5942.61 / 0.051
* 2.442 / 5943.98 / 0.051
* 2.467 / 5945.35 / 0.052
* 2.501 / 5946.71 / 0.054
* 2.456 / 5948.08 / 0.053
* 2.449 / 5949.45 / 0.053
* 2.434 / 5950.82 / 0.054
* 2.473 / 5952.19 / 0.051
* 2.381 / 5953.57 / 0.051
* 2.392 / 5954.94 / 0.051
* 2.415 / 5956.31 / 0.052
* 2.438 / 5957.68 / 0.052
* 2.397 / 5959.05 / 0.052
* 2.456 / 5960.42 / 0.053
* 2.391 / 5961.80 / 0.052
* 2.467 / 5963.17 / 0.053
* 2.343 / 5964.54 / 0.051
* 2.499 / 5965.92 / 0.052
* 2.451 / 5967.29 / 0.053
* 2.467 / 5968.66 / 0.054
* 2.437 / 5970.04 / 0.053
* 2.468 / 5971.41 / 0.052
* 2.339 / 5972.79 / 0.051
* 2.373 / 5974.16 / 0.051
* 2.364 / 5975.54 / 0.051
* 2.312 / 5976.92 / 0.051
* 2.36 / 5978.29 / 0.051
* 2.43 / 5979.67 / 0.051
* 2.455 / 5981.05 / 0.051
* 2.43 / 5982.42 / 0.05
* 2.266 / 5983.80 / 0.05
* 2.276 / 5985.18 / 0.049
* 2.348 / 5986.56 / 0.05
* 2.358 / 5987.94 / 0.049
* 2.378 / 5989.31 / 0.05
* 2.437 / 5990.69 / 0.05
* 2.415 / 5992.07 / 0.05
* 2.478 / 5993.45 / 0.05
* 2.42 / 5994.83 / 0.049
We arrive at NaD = 1.63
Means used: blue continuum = 2.47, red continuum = 2.44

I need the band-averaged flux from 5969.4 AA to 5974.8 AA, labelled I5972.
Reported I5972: 2.41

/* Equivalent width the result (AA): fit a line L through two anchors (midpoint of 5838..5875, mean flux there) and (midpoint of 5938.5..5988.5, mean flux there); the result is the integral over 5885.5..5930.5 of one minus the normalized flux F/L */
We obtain 1.5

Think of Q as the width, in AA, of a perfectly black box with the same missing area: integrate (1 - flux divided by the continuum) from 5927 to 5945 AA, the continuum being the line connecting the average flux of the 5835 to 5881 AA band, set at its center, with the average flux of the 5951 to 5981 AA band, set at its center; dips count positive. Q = 0.09 AA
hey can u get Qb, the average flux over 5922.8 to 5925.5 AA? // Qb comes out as 2.48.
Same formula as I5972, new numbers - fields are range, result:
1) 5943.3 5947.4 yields 2.47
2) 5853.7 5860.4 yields 2.46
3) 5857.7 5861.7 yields 2.4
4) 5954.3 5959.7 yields 2.41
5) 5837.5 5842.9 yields 2.52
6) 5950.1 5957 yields 2.42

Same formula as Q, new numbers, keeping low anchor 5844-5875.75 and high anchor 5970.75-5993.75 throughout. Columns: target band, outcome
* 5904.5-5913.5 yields -0.2 AA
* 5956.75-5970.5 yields -0.2 AA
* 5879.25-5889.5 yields 0.3 AA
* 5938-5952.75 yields -0.2 AA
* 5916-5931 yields -0.2 AA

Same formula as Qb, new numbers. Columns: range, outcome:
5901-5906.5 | 2.45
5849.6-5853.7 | 2.51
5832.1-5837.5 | 2.44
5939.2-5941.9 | 2.42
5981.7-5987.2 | 2.33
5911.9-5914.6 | 2.36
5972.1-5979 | 2.35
